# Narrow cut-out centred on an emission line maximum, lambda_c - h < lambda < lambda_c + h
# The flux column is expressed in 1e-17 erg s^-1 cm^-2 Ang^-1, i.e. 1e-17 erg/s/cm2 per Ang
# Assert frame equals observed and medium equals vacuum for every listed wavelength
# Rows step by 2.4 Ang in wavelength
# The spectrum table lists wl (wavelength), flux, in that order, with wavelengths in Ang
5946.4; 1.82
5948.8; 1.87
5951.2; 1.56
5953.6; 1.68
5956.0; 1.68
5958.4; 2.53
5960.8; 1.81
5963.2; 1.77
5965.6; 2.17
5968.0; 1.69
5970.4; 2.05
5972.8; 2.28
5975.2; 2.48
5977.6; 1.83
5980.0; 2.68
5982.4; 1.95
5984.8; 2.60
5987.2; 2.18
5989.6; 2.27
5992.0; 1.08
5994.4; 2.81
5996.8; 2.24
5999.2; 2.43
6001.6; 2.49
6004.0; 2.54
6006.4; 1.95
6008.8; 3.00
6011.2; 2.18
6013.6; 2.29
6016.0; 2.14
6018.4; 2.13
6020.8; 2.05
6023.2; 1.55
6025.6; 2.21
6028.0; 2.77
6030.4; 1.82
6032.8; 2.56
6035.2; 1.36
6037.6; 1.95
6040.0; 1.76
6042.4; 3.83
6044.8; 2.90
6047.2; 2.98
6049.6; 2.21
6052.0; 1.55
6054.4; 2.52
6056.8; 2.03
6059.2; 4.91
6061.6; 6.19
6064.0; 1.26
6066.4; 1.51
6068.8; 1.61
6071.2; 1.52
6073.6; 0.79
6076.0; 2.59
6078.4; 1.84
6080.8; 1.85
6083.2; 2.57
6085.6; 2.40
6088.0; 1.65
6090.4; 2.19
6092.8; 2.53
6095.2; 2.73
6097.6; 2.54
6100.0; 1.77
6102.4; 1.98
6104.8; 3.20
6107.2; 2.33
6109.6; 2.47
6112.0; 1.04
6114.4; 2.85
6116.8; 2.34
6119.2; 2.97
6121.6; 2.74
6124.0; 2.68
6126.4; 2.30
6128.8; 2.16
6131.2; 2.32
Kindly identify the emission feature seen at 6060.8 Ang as H-beta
